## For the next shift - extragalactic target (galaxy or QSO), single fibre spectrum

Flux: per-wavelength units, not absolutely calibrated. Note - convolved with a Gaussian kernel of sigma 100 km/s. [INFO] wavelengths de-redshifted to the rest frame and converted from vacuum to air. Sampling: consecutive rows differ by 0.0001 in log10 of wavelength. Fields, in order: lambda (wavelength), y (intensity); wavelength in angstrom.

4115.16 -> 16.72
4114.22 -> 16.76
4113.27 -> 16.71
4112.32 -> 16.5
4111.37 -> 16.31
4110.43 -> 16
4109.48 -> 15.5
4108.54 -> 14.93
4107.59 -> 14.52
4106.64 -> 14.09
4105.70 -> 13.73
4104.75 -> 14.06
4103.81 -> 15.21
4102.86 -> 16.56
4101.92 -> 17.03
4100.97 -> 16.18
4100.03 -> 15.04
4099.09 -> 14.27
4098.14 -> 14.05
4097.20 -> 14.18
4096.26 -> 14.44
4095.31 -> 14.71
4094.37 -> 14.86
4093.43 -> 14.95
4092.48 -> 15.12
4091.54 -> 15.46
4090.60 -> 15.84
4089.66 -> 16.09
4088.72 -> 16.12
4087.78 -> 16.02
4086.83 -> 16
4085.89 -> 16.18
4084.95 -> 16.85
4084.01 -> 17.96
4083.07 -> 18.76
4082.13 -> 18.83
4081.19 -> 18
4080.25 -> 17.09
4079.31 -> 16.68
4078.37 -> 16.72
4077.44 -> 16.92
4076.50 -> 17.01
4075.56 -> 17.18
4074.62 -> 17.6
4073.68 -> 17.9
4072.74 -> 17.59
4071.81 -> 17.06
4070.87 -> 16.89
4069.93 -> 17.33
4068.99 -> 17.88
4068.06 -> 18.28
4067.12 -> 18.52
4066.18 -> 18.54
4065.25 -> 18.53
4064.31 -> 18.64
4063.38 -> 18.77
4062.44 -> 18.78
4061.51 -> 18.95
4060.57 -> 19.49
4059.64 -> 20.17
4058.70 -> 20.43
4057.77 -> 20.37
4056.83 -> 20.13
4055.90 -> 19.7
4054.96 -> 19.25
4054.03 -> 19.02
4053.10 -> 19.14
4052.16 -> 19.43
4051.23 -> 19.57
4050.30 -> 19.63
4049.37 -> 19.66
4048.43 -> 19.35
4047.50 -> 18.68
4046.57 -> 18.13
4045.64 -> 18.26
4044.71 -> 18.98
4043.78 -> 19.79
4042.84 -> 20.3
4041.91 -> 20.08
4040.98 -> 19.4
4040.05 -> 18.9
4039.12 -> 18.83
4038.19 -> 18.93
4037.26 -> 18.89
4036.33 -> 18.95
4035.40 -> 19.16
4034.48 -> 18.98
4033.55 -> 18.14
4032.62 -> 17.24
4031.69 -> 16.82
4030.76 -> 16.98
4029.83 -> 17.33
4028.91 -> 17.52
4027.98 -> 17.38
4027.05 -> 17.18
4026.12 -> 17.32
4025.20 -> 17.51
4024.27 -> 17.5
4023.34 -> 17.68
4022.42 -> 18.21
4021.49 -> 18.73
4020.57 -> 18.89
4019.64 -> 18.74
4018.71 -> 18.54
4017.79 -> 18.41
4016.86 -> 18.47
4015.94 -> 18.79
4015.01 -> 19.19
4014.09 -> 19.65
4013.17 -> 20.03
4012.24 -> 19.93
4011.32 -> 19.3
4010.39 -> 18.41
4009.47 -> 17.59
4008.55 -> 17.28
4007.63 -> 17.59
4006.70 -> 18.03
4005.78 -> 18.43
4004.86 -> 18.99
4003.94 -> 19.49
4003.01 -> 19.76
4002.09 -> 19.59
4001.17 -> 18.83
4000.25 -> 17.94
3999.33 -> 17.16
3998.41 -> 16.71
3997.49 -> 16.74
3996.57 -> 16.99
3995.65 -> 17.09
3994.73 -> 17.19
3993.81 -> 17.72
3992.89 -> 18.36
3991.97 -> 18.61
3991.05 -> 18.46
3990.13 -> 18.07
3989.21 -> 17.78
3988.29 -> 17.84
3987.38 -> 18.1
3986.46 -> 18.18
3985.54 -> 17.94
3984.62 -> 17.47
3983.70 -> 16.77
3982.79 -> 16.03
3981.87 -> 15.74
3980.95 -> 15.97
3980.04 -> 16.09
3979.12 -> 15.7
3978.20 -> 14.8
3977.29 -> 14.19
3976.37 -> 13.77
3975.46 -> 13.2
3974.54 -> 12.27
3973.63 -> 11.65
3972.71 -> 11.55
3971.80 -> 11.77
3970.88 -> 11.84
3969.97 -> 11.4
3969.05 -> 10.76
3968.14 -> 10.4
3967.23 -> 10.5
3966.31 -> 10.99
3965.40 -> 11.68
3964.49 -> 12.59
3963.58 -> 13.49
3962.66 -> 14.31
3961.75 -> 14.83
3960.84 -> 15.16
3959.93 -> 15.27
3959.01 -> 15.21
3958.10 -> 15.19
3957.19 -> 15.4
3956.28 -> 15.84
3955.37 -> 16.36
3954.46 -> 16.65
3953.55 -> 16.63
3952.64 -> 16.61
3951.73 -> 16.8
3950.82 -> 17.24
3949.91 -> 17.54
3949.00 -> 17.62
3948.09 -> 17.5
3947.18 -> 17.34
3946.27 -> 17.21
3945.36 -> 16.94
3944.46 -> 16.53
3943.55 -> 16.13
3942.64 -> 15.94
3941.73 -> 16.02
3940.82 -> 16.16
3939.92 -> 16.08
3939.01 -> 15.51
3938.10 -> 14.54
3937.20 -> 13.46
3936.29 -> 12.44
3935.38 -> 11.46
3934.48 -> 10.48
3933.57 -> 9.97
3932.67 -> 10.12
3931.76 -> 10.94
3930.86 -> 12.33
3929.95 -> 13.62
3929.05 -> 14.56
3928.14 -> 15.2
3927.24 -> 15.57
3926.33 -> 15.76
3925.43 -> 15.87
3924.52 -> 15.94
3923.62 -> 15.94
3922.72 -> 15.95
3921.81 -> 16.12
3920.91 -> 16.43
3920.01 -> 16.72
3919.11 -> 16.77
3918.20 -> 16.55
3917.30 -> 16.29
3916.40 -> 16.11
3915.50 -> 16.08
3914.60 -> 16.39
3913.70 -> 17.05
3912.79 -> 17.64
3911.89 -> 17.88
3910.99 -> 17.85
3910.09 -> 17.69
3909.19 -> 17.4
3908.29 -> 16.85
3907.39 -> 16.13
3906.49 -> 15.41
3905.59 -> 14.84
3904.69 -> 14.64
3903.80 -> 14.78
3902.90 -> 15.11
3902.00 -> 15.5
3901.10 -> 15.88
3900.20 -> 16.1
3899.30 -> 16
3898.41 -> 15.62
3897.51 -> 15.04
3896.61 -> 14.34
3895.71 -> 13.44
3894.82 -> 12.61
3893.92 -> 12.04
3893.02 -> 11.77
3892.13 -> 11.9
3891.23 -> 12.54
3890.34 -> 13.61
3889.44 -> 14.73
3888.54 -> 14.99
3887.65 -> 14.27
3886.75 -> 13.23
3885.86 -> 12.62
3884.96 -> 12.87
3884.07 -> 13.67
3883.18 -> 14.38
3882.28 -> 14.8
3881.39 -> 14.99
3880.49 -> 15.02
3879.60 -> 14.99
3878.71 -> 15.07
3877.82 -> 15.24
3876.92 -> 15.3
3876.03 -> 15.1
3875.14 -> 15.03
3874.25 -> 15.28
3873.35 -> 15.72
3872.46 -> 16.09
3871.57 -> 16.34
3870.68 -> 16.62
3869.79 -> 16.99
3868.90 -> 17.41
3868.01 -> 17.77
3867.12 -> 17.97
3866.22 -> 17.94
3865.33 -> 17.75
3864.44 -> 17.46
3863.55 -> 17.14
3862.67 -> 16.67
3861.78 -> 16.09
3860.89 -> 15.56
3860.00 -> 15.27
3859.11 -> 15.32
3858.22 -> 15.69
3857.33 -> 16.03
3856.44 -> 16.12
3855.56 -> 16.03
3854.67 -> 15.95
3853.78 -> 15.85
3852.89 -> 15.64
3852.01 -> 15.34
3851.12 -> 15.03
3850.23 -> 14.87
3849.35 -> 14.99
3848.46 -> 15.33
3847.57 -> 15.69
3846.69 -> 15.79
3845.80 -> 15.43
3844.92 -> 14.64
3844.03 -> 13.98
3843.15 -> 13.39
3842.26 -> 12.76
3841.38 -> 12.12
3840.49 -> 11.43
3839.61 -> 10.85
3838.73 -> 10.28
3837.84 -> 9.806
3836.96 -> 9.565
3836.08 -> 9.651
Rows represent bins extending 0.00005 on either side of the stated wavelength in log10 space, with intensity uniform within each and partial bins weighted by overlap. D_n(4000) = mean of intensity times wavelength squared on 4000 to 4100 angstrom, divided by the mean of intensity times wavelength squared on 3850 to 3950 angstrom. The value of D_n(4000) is 1.27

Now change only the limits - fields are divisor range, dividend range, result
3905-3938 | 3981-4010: 1.22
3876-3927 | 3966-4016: 1.13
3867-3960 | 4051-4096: 1.25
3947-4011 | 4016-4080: 1.20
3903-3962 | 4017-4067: 1.27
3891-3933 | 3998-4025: 1.28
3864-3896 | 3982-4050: 1.31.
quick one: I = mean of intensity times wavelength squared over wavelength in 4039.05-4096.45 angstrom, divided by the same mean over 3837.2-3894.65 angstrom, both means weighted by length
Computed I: 1.34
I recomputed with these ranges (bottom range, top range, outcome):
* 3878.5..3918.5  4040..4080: 1.35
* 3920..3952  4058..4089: 1.27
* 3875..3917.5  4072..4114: 1.18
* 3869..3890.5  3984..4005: 1.28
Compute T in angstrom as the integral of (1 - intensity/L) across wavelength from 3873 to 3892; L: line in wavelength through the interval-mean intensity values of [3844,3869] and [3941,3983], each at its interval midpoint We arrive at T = 1.6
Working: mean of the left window 16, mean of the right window 14.7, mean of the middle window 14.4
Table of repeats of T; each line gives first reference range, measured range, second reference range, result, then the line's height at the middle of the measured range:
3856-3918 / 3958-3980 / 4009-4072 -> 5.3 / 17.2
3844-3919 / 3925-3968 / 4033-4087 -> 4.8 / 16.6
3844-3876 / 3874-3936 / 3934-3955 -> 4.2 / 15.9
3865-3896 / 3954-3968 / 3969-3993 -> 1.0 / 15.3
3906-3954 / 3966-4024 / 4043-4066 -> 2.9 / 17.5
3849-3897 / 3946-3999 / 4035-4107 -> 3.1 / 16.4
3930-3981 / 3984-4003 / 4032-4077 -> -2.3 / 16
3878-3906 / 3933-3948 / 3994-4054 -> 1.0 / 15.8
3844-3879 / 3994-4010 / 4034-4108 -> -0.9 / 17.1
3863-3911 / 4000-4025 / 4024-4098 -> -2.2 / 17.2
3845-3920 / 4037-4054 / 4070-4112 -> -3.5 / 15.9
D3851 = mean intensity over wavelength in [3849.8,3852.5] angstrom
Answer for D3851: 15.1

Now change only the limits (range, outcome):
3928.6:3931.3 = 13.5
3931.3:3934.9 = 10.4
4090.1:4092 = 15.7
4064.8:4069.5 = 18.4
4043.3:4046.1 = 19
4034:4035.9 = 19.1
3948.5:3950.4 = 17.6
